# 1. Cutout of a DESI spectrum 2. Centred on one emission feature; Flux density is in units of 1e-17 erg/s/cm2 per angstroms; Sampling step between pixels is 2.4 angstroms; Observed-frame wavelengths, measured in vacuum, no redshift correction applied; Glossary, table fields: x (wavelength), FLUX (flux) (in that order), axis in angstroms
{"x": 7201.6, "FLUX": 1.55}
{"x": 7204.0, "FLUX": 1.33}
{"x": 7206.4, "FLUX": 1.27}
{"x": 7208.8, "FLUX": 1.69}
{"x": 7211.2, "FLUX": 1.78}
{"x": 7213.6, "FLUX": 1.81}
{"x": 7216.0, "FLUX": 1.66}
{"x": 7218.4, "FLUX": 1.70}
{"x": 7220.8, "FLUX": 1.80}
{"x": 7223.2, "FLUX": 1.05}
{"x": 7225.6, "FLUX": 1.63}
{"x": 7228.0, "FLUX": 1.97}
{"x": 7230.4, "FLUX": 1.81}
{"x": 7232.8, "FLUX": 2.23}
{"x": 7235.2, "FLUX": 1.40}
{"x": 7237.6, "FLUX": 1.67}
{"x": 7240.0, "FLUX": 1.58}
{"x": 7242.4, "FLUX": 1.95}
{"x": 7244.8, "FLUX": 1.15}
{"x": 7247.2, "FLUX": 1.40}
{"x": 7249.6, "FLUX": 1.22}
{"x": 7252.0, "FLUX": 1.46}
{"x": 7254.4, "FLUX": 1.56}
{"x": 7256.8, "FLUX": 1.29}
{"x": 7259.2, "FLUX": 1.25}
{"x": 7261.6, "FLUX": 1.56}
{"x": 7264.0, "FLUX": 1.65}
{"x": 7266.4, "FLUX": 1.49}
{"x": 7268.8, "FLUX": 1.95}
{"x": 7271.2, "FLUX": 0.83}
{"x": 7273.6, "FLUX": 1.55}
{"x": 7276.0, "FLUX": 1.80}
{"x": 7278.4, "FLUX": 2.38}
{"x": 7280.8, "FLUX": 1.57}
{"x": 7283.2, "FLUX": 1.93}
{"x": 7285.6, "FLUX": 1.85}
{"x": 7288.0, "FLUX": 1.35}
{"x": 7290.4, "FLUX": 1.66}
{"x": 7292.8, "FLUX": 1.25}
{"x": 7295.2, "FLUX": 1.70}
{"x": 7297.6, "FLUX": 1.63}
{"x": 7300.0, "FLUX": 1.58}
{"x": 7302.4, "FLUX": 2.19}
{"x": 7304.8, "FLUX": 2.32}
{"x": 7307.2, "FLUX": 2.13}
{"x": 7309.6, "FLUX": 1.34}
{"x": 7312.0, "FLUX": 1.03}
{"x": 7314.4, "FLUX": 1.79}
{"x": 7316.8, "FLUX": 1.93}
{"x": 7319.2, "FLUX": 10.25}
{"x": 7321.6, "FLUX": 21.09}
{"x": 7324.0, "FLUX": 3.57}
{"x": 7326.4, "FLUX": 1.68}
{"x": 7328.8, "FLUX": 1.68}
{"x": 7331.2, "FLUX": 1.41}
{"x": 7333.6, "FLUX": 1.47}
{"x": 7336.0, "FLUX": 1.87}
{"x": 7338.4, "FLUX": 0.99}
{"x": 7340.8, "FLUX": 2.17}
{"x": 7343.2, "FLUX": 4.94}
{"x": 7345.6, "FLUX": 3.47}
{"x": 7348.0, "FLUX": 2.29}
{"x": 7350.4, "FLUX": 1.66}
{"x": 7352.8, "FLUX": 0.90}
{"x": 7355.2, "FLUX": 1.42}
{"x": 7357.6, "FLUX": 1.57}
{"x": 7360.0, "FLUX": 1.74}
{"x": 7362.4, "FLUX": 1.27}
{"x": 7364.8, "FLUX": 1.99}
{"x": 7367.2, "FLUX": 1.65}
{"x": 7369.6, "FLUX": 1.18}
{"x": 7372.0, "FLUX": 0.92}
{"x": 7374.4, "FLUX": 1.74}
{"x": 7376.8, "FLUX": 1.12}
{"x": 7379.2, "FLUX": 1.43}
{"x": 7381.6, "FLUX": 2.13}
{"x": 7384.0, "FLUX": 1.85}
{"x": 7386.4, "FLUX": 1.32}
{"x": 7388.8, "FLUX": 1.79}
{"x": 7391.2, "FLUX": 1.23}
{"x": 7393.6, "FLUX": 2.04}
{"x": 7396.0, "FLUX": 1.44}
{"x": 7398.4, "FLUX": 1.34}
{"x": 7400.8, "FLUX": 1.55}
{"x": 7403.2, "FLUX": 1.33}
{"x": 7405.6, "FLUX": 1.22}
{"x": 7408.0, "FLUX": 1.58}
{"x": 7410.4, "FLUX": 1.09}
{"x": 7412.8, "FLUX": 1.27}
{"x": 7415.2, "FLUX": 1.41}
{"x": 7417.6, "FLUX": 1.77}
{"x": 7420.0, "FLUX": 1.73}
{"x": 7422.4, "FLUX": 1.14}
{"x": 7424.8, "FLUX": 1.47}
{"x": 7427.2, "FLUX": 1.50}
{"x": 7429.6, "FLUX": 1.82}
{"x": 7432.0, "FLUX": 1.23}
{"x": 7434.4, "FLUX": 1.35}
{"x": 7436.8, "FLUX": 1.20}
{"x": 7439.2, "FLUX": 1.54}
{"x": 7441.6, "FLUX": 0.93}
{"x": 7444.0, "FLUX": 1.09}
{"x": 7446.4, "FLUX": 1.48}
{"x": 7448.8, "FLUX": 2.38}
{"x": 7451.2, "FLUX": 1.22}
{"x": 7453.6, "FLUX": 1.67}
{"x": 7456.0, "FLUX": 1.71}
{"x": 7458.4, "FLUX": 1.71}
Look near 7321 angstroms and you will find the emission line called H-alpha 6563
